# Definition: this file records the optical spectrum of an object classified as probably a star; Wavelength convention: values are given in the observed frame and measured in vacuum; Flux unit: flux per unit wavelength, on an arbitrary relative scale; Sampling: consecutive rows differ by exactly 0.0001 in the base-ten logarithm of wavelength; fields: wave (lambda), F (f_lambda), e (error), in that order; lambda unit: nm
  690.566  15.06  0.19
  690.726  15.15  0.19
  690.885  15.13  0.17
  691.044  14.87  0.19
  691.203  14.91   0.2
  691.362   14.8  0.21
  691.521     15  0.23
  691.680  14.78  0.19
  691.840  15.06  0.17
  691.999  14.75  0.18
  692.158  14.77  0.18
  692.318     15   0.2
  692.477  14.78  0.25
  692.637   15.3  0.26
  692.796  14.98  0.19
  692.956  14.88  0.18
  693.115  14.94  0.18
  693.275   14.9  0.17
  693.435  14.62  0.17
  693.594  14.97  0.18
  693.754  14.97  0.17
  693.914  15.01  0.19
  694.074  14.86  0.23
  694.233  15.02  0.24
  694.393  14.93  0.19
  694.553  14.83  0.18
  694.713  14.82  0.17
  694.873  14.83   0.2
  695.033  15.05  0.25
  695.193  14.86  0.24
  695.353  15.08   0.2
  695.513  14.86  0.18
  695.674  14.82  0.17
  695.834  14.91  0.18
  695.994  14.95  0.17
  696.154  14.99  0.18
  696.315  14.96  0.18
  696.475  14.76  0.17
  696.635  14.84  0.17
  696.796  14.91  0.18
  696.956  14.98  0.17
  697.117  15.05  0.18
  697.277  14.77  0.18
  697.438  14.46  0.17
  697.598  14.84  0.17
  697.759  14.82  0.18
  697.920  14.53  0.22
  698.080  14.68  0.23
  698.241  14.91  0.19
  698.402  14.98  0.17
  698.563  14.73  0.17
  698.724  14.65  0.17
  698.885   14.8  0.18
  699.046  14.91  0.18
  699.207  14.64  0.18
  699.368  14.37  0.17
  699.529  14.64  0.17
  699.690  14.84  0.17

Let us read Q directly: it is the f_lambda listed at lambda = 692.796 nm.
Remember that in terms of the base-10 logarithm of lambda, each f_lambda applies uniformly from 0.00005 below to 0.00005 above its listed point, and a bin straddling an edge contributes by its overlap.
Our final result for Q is 14.98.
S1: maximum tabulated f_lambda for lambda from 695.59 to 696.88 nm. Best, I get 14.99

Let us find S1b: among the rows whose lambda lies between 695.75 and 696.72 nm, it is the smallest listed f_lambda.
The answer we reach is 14.76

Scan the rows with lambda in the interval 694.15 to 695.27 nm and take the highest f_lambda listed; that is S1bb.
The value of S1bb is 15.05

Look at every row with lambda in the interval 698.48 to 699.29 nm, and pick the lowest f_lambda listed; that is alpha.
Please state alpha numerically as 14.64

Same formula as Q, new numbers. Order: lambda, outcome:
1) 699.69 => 14.84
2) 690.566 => 15.06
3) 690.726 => 15.15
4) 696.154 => 14.99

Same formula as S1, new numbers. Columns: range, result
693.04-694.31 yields 15.02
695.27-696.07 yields 15.08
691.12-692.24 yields 15.06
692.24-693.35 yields 15.3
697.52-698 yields 14.84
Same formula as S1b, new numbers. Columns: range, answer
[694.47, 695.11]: 14.82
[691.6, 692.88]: 14.75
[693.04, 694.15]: 14.62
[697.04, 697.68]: 14.46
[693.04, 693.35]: 14.9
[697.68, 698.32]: 14.53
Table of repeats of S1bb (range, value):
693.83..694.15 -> 15.01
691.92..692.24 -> 14.77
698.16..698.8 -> 14.98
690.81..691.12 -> 15.13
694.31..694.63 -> 14.93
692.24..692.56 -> 15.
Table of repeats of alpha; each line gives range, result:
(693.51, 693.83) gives 14.97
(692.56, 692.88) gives 14.98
